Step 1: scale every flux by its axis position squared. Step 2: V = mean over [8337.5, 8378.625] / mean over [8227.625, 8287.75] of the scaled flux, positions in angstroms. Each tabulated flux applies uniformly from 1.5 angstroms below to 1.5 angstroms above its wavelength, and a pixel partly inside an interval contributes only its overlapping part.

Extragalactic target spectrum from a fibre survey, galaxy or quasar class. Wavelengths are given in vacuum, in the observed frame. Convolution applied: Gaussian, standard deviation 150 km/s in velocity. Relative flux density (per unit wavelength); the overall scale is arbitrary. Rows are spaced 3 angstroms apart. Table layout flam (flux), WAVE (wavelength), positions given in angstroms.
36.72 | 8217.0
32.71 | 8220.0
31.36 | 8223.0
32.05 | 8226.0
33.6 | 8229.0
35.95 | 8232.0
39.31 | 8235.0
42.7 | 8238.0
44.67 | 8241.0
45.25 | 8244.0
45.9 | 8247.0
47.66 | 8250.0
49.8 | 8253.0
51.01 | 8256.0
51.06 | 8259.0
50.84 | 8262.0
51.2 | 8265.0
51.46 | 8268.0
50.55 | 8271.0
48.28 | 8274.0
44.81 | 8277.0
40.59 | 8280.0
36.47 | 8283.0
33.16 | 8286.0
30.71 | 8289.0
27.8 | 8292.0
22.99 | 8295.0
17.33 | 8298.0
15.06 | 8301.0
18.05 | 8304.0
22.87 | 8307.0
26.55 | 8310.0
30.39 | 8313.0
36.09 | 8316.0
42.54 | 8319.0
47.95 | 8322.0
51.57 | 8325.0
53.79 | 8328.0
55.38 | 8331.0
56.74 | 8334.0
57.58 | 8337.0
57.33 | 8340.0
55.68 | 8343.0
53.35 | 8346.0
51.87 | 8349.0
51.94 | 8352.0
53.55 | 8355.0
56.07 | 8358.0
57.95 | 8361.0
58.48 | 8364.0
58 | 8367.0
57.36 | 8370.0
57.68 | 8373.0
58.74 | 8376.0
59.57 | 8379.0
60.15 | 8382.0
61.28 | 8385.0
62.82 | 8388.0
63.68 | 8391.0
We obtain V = 1.3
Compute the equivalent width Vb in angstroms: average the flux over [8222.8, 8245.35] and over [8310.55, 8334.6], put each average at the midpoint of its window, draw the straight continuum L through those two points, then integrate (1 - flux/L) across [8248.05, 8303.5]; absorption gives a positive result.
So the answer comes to 2.3 angstroms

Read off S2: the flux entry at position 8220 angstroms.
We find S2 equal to 32.71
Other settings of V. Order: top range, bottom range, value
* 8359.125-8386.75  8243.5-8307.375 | 1.55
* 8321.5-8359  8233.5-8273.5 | 1.16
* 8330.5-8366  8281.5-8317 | 2.14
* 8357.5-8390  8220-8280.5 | 1.38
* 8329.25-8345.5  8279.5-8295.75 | 1.79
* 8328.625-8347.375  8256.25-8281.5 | 1.17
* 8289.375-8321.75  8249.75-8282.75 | 0.56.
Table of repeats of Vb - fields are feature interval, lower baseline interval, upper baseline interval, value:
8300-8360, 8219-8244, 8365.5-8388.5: 8.7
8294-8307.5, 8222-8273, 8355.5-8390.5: 8.5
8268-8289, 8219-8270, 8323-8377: 2.3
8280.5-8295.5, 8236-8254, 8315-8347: 5.3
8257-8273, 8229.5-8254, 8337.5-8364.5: -1.8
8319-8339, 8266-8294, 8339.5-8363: -1.1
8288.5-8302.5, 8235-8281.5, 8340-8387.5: 7.9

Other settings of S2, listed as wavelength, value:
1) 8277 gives 44.81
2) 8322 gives 47.95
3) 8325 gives 51.57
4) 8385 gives 61.28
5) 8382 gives 60.15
